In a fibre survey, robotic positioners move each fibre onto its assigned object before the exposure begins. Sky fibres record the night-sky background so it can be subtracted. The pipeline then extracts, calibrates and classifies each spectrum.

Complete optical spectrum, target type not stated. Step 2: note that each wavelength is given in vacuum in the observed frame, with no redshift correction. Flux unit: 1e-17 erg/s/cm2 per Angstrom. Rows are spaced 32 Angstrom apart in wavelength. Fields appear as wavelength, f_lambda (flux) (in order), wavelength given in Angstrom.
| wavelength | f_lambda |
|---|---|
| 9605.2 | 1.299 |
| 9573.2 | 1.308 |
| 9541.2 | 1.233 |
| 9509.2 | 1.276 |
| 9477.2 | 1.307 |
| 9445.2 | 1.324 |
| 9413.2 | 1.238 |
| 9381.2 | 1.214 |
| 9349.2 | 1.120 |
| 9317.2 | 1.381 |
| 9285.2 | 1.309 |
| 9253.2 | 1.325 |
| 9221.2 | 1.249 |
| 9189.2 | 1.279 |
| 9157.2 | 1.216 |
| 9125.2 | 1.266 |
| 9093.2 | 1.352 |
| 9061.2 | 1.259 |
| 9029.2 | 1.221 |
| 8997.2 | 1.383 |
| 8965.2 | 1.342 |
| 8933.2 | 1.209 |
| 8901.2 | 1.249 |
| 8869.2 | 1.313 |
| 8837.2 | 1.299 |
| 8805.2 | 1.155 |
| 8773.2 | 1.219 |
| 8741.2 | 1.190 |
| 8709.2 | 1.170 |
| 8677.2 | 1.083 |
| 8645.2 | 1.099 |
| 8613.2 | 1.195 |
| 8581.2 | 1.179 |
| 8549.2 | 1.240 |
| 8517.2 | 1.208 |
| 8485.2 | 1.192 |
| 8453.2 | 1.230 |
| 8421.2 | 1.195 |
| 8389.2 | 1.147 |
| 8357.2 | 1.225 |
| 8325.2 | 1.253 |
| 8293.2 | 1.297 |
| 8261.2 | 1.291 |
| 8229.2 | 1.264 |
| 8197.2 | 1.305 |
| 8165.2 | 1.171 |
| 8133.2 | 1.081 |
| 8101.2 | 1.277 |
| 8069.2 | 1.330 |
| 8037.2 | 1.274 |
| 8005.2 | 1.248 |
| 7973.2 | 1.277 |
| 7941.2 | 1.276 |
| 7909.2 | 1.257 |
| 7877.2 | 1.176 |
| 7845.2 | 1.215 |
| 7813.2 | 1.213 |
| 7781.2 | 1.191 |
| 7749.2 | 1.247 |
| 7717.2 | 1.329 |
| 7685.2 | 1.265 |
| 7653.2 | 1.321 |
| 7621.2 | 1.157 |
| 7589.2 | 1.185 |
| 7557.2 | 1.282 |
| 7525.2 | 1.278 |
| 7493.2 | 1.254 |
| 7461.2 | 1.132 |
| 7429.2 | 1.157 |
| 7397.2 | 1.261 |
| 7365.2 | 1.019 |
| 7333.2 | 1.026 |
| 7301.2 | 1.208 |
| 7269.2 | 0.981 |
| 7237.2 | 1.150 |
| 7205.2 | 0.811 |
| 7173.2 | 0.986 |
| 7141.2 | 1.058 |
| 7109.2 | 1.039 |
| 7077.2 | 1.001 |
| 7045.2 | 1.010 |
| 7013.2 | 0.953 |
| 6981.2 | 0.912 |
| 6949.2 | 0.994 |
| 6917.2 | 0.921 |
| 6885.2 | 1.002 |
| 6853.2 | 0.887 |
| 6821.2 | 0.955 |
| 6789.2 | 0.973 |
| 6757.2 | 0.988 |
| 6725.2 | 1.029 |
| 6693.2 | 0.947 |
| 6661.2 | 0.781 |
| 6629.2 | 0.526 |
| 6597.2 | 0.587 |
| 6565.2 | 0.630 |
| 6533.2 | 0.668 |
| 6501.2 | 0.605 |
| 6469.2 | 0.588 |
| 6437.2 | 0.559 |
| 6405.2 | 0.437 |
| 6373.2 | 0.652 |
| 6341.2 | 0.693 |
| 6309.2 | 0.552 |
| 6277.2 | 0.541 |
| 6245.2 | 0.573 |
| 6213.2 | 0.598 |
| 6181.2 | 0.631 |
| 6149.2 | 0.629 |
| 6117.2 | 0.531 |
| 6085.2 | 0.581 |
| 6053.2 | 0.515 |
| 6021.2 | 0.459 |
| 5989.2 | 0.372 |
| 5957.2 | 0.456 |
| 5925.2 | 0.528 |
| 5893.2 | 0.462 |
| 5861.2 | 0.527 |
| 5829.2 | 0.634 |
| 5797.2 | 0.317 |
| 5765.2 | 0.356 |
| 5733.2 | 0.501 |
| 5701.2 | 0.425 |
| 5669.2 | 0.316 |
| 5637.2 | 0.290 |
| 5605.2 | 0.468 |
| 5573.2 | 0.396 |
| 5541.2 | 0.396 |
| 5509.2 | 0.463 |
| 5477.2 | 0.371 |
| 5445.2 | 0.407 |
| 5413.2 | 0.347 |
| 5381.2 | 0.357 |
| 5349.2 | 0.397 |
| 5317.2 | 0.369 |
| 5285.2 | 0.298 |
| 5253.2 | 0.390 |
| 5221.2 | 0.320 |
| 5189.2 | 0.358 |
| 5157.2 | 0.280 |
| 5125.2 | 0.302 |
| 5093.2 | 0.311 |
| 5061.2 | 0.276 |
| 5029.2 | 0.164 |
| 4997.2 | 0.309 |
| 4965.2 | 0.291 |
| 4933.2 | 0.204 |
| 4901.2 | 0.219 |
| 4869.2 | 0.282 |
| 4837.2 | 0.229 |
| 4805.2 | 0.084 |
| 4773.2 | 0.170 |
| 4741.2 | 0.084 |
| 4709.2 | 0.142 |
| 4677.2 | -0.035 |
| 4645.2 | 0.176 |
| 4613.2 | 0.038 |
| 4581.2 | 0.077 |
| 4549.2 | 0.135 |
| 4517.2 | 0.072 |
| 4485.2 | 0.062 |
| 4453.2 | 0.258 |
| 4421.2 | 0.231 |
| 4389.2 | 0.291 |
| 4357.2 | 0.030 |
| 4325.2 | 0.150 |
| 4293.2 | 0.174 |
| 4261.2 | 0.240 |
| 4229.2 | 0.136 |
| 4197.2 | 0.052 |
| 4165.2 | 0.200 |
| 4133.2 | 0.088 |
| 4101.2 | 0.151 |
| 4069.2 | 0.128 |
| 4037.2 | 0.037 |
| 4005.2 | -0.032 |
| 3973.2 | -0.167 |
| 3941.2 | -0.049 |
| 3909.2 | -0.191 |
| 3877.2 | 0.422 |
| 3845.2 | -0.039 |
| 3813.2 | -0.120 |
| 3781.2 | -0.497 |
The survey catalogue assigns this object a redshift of 0.67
